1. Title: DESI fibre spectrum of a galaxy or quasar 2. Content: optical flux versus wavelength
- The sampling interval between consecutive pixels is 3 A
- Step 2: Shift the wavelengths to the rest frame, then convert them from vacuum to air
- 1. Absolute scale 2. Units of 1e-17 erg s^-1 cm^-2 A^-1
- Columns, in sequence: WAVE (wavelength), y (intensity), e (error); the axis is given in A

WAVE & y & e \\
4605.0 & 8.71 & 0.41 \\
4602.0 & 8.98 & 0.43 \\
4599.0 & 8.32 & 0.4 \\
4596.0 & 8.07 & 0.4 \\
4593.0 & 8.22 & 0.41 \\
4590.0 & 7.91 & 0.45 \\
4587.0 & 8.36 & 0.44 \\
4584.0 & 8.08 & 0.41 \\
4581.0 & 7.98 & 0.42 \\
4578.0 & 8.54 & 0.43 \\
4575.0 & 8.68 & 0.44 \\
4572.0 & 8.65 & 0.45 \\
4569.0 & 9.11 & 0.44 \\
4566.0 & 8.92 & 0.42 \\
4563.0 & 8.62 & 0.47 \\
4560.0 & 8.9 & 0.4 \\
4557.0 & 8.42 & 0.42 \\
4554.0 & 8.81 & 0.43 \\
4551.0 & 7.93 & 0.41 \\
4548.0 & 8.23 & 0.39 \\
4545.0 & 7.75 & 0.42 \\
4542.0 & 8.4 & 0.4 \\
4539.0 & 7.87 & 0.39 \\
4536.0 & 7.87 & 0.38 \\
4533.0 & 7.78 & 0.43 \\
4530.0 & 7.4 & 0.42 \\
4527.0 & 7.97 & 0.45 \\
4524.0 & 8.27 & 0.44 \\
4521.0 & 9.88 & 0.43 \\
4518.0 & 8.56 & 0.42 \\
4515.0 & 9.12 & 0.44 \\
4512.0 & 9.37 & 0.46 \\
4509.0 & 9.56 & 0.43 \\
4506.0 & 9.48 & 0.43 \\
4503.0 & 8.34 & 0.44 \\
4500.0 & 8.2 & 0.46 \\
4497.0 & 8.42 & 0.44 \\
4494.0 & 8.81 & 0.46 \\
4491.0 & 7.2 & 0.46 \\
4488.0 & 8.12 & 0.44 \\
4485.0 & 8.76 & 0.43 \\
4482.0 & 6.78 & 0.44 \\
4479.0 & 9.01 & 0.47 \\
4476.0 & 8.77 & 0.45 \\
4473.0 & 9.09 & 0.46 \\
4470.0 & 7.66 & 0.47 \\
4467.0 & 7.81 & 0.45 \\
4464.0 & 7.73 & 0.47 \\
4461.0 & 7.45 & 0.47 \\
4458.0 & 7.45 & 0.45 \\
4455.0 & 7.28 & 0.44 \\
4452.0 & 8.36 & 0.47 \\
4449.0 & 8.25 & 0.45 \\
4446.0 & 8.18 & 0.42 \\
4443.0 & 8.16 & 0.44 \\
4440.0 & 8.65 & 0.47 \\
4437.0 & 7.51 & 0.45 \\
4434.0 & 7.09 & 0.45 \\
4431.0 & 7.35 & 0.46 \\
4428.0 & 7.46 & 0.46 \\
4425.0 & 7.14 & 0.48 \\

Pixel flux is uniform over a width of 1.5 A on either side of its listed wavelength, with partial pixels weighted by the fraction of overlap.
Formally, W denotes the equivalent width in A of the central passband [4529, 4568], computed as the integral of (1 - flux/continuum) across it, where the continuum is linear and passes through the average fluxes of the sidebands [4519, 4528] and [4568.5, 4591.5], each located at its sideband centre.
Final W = 1.51 A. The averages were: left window 8.74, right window 8.38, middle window 8.25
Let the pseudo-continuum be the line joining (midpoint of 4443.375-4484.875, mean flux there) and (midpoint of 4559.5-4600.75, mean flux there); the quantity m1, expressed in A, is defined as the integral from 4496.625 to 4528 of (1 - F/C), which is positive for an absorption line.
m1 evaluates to -2.6 A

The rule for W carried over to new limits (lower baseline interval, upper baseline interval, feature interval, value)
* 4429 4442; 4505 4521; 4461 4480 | 0.3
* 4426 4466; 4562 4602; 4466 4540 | -3.4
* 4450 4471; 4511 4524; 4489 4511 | 0.3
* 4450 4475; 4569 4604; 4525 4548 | 0.8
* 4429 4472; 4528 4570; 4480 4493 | 0.3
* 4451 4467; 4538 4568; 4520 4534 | 0.0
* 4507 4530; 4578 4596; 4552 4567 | -0.5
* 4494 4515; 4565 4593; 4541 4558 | 0.8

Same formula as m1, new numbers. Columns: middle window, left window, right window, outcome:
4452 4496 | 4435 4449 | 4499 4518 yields 2.7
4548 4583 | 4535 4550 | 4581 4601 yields -2.1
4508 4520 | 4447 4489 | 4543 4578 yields -1.3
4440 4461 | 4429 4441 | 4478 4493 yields -0.7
